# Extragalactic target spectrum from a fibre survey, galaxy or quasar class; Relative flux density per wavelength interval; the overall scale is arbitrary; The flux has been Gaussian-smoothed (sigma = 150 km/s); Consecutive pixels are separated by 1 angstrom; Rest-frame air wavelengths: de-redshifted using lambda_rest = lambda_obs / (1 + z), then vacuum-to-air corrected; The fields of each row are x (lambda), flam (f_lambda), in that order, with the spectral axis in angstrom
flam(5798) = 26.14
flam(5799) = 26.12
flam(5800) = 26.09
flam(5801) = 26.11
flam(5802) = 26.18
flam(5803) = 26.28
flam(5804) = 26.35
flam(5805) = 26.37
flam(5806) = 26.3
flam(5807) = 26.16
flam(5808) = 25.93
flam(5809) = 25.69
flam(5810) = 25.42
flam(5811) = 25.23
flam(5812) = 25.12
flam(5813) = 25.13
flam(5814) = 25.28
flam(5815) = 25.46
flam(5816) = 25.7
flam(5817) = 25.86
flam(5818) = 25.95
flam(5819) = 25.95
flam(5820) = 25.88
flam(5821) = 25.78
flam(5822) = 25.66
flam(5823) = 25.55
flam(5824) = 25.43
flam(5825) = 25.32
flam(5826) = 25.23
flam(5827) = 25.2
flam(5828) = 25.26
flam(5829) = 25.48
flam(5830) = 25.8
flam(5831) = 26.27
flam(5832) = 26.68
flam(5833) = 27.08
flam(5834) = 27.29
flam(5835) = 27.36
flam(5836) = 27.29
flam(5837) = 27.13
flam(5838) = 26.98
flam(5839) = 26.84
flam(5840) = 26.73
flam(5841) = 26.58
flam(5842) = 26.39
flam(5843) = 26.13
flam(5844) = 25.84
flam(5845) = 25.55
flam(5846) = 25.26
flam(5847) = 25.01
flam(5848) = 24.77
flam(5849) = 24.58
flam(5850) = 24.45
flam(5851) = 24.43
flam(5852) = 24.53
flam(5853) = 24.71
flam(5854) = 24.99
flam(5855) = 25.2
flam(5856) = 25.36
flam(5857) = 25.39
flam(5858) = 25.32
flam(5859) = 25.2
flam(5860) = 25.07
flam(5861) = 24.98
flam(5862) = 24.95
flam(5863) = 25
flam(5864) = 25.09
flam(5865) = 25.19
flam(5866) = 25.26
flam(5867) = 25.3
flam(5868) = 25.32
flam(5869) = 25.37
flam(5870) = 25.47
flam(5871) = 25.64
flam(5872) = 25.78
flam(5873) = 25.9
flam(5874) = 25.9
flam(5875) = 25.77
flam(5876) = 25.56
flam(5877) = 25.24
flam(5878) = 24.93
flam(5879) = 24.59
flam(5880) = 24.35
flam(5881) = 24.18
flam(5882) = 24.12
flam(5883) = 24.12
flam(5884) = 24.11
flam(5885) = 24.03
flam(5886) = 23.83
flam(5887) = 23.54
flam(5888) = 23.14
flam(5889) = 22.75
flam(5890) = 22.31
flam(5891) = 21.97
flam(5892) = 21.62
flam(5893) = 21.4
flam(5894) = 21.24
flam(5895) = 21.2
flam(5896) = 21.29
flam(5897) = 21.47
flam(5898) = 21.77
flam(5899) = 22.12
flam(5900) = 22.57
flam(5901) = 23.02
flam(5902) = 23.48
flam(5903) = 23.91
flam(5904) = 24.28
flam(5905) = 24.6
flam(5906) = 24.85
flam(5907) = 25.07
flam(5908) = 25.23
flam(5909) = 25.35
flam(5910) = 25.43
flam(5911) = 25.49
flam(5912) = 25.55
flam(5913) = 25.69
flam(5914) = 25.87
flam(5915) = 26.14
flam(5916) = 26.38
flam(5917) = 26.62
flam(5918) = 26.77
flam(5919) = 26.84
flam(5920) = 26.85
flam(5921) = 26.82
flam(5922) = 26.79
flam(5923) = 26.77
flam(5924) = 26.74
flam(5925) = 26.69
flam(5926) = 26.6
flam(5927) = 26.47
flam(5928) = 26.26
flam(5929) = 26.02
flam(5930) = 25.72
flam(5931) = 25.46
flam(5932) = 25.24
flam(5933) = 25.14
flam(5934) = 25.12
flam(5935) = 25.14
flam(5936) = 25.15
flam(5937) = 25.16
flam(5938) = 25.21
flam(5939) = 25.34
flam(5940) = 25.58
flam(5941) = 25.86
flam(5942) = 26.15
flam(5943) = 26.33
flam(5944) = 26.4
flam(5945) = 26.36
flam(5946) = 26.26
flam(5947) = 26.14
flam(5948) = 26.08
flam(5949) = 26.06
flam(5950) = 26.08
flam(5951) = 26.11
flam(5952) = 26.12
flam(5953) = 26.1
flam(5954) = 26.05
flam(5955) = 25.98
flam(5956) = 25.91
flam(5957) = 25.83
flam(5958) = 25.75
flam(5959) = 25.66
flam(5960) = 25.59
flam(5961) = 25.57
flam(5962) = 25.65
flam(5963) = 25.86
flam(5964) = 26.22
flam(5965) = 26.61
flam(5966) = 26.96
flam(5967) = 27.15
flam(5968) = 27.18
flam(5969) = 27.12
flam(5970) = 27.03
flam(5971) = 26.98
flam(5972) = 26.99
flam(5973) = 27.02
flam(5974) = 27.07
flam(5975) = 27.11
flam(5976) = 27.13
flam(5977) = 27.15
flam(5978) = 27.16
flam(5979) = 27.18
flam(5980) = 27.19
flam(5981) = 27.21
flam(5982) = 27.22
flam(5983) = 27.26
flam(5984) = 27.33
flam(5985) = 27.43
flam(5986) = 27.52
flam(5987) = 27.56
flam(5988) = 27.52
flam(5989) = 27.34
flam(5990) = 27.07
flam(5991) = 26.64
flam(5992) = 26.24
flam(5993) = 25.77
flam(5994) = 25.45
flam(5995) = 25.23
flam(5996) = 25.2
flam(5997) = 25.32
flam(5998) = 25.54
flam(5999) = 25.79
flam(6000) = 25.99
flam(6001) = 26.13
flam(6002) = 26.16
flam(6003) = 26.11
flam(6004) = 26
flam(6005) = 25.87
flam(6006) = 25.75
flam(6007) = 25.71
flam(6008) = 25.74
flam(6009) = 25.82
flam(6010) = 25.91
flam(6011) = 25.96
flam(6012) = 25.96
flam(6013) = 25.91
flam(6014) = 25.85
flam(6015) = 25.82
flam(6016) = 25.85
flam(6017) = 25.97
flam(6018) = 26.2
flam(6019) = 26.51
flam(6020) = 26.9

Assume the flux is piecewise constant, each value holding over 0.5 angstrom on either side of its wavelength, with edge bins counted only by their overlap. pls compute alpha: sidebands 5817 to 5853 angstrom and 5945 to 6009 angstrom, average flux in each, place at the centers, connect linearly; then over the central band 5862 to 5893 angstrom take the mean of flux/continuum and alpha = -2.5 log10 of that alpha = 0.07 mag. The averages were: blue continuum 25.9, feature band 24.5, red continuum 26.4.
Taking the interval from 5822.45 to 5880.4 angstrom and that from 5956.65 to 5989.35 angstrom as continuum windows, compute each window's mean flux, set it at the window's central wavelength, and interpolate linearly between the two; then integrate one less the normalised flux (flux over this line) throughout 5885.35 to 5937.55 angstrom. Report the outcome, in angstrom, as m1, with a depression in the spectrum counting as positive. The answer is 3.1 angstrom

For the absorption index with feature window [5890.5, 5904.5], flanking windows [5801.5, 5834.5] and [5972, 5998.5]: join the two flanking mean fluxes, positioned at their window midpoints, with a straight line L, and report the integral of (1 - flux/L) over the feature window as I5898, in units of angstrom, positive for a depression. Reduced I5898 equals 2.2 angstrom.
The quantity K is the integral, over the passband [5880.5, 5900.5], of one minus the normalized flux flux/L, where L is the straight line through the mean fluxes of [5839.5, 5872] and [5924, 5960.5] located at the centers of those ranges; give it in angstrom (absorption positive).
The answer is 2.3 angstrom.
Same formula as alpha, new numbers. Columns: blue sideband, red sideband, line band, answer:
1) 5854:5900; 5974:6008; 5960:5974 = -0.025 mag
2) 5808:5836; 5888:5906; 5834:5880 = -0.055 mag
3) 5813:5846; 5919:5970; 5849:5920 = 0.068 mag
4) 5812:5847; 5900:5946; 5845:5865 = 0.040 mag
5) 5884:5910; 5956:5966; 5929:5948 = -0.032 mag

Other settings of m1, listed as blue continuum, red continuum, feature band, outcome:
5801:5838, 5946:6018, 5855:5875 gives 0.55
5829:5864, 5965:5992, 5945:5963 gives 0.63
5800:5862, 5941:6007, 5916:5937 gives 0.04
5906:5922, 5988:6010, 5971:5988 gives -0.81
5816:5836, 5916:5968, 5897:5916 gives 1.17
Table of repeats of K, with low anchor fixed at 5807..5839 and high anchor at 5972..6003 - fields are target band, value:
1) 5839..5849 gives 0.1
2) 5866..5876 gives 0.2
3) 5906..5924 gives 0.2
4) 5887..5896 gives 1.5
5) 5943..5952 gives 0.1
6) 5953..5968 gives 0.3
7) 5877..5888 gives 0.8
